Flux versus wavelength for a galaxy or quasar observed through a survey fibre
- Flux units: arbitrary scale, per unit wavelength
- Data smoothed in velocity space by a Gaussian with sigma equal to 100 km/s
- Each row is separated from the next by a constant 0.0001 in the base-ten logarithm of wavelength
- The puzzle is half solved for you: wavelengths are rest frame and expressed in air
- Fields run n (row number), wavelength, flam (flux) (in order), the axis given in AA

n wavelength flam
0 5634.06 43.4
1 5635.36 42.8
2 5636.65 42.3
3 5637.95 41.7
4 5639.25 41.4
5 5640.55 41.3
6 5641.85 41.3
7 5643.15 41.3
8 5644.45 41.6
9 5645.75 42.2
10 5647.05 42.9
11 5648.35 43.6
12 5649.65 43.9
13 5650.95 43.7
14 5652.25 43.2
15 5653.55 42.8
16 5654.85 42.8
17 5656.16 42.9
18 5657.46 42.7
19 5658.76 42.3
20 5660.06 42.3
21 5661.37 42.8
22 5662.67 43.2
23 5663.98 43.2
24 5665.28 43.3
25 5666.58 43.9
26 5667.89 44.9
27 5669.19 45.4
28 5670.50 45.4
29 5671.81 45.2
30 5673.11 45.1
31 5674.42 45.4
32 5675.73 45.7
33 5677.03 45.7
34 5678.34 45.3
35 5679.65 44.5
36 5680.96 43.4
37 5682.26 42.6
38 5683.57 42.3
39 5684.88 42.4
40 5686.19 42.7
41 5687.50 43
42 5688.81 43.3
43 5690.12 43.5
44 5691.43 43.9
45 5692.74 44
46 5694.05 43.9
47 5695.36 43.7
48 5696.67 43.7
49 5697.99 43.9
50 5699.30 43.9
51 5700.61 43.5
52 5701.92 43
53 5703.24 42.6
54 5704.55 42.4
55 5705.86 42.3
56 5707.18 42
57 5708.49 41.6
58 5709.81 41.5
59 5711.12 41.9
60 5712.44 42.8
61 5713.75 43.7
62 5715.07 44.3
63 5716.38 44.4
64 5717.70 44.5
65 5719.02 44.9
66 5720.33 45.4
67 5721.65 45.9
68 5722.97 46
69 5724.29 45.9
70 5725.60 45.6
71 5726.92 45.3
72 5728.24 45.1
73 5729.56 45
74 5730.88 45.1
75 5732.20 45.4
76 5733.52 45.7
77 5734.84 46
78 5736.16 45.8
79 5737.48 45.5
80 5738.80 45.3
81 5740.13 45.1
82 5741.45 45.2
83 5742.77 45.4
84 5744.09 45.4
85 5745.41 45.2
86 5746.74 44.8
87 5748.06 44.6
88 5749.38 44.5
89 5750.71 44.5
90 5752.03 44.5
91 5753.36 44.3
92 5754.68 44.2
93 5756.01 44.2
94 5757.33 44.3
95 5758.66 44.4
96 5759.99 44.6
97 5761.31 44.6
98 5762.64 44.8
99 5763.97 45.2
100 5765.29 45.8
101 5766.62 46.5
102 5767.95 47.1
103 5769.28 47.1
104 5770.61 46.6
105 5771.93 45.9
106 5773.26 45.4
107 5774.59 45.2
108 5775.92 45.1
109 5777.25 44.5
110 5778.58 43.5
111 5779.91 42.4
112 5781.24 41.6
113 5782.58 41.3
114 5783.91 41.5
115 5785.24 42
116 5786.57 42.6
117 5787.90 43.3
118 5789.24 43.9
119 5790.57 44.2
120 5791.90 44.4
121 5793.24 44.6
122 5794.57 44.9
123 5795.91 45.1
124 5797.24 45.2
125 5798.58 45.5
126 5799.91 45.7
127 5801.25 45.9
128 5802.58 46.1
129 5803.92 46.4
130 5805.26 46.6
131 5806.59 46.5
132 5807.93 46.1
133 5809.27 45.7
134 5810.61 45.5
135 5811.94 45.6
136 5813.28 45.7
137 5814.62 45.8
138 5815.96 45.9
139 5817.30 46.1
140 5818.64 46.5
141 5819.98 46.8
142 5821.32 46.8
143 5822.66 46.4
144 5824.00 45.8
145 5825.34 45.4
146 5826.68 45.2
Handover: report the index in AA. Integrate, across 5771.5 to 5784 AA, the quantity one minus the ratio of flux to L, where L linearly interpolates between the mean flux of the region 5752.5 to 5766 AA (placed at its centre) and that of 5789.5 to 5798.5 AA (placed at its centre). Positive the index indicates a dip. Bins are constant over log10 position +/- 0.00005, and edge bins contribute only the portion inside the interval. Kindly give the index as 0.3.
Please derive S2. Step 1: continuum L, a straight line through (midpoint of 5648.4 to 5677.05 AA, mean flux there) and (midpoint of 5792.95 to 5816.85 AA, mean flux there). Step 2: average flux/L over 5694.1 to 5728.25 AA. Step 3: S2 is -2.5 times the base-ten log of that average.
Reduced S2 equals 0.02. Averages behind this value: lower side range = 43.9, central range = 43.8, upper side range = 45.7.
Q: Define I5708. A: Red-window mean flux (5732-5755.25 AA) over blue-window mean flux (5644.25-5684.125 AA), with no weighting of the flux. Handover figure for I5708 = 1.03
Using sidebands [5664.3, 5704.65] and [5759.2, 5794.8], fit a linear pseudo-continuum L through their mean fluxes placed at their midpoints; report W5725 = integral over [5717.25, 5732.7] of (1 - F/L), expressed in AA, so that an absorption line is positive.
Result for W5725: -0.4 AA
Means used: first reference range 43.9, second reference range 44.4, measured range 45.4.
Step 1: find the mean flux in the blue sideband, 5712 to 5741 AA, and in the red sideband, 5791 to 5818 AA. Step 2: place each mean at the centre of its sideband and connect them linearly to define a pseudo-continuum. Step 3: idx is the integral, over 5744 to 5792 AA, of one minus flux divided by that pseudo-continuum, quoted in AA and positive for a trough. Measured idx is 1.0 AA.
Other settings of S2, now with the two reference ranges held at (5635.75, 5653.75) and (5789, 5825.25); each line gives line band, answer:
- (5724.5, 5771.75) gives -0.018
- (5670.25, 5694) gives -0.023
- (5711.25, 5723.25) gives -0.015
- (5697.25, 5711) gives 0.024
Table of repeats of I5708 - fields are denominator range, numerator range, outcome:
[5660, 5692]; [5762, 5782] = 1.03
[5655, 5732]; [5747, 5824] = 1.03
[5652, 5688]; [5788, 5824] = 1.04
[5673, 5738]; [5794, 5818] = 1.04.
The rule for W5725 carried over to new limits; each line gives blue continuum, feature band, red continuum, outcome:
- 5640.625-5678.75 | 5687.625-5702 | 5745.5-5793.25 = 0.0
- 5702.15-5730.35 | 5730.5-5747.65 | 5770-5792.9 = -0.6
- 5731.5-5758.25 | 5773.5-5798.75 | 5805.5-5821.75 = 1.1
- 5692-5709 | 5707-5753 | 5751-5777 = -0.6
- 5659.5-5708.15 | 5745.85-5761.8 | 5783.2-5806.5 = -0.1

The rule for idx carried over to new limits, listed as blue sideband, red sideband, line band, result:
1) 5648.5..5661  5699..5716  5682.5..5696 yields -0.1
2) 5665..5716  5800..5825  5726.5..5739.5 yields -0.3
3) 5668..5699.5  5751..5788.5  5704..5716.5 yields 0.4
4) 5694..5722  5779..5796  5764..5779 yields -0.9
